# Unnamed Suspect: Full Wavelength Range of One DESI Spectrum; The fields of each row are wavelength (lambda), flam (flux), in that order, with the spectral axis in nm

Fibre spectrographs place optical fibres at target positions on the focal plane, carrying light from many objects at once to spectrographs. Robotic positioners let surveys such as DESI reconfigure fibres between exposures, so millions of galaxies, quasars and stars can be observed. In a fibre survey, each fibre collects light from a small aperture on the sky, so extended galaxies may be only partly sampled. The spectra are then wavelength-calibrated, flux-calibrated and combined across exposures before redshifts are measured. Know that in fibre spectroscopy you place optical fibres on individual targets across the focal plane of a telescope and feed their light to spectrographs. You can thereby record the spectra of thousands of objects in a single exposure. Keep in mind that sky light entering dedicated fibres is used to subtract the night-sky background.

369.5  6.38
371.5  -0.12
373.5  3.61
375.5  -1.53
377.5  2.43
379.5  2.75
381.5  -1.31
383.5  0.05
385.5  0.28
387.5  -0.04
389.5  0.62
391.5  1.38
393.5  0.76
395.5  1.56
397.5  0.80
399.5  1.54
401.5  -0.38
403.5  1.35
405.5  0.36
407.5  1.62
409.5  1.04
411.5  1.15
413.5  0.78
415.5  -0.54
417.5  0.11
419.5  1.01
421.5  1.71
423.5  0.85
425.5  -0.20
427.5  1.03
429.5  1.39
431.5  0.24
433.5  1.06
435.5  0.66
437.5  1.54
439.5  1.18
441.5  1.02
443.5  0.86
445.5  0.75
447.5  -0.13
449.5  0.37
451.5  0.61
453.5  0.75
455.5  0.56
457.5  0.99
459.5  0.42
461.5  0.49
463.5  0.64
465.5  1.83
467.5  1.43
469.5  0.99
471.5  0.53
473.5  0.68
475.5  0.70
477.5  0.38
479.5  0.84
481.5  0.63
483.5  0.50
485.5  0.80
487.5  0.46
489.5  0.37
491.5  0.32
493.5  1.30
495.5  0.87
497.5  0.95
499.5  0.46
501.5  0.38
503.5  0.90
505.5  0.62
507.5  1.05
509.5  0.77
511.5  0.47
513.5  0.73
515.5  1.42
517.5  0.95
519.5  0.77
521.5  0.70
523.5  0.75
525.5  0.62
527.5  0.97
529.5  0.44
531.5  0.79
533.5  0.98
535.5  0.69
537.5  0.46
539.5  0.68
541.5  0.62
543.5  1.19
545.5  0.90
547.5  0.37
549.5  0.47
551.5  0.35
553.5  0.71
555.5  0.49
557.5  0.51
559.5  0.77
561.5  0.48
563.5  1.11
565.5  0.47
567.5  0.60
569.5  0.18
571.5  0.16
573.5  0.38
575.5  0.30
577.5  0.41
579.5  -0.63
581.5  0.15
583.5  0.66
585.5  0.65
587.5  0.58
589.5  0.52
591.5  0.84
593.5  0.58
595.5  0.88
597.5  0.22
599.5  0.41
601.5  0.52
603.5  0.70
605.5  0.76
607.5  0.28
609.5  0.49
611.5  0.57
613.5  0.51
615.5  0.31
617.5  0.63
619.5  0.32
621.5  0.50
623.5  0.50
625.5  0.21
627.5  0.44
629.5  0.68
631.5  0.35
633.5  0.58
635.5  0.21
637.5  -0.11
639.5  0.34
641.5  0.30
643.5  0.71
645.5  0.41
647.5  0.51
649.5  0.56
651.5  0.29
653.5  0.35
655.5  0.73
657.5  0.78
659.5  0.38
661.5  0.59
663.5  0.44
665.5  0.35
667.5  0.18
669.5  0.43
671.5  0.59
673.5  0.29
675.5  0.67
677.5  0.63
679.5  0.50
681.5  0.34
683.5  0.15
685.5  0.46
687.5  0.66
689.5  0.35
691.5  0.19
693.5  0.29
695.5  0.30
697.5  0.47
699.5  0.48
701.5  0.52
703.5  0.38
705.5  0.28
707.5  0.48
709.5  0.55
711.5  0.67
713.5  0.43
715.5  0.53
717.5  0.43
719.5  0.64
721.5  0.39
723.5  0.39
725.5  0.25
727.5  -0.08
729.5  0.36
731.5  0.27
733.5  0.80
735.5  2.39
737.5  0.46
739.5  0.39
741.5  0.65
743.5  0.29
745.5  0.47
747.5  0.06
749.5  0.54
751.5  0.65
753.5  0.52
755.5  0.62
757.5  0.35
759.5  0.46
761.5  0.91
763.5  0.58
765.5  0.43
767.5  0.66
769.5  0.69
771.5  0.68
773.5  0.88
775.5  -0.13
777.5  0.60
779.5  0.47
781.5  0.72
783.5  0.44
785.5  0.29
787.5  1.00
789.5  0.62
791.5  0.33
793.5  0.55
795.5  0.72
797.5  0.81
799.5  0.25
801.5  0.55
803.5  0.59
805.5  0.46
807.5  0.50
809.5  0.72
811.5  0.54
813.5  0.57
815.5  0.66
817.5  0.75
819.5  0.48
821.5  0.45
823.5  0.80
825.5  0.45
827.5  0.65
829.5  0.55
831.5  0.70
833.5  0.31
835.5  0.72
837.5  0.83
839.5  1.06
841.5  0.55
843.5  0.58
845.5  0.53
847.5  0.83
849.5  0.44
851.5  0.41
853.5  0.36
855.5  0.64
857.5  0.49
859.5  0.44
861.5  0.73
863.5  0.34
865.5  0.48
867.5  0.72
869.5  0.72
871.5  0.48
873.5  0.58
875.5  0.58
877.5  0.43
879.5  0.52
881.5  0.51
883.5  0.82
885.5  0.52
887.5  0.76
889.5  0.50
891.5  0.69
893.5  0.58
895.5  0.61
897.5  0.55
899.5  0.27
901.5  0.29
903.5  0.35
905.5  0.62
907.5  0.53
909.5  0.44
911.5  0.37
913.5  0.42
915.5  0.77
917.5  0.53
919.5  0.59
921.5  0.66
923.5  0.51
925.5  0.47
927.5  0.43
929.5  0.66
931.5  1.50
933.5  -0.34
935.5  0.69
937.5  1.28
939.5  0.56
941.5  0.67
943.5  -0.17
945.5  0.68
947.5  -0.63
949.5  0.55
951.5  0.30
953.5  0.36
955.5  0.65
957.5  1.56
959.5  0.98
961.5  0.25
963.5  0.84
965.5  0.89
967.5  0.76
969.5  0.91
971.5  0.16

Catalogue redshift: 0.97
